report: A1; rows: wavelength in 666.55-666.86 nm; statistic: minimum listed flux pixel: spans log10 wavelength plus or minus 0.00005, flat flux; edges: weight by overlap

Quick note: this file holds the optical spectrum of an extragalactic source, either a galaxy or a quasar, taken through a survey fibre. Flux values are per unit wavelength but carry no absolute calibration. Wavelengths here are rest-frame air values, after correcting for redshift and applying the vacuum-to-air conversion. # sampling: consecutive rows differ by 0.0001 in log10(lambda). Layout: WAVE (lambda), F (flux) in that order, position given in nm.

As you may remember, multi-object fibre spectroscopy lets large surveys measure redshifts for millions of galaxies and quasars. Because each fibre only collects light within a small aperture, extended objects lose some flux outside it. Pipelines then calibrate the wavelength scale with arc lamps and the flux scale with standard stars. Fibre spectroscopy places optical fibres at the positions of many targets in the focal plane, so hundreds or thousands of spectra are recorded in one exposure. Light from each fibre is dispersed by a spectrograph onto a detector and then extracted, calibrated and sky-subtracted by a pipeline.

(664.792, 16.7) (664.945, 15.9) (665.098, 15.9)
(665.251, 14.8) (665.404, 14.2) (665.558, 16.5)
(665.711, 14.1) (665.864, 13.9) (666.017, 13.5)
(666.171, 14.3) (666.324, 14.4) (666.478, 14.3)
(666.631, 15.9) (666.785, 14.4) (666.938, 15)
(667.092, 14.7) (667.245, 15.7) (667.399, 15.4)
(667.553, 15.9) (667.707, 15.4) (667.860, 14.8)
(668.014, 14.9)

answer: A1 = 14.4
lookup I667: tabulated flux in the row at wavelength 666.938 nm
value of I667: 15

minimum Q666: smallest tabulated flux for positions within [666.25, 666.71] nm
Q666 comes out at 14.3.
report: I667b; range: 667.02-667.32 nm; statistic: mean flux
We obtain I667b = 15.2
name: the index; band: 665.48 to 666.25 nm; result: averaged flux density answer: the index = 14.5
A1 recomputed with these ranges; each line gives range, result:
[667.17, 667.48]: 15.4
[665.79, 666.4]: 13.5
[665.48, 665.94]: 13.9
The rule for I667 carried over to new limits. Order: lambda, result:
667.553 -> 15.9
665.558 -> 16.5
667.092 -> 14.7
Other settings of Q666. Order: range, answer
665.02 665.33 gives 14.8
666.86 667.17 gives 14.7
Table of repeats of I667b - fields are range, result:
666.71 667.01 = 14.7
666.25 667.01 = 14.8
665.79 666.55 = 14.1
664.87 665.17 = 15.9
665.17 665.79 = 14.9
